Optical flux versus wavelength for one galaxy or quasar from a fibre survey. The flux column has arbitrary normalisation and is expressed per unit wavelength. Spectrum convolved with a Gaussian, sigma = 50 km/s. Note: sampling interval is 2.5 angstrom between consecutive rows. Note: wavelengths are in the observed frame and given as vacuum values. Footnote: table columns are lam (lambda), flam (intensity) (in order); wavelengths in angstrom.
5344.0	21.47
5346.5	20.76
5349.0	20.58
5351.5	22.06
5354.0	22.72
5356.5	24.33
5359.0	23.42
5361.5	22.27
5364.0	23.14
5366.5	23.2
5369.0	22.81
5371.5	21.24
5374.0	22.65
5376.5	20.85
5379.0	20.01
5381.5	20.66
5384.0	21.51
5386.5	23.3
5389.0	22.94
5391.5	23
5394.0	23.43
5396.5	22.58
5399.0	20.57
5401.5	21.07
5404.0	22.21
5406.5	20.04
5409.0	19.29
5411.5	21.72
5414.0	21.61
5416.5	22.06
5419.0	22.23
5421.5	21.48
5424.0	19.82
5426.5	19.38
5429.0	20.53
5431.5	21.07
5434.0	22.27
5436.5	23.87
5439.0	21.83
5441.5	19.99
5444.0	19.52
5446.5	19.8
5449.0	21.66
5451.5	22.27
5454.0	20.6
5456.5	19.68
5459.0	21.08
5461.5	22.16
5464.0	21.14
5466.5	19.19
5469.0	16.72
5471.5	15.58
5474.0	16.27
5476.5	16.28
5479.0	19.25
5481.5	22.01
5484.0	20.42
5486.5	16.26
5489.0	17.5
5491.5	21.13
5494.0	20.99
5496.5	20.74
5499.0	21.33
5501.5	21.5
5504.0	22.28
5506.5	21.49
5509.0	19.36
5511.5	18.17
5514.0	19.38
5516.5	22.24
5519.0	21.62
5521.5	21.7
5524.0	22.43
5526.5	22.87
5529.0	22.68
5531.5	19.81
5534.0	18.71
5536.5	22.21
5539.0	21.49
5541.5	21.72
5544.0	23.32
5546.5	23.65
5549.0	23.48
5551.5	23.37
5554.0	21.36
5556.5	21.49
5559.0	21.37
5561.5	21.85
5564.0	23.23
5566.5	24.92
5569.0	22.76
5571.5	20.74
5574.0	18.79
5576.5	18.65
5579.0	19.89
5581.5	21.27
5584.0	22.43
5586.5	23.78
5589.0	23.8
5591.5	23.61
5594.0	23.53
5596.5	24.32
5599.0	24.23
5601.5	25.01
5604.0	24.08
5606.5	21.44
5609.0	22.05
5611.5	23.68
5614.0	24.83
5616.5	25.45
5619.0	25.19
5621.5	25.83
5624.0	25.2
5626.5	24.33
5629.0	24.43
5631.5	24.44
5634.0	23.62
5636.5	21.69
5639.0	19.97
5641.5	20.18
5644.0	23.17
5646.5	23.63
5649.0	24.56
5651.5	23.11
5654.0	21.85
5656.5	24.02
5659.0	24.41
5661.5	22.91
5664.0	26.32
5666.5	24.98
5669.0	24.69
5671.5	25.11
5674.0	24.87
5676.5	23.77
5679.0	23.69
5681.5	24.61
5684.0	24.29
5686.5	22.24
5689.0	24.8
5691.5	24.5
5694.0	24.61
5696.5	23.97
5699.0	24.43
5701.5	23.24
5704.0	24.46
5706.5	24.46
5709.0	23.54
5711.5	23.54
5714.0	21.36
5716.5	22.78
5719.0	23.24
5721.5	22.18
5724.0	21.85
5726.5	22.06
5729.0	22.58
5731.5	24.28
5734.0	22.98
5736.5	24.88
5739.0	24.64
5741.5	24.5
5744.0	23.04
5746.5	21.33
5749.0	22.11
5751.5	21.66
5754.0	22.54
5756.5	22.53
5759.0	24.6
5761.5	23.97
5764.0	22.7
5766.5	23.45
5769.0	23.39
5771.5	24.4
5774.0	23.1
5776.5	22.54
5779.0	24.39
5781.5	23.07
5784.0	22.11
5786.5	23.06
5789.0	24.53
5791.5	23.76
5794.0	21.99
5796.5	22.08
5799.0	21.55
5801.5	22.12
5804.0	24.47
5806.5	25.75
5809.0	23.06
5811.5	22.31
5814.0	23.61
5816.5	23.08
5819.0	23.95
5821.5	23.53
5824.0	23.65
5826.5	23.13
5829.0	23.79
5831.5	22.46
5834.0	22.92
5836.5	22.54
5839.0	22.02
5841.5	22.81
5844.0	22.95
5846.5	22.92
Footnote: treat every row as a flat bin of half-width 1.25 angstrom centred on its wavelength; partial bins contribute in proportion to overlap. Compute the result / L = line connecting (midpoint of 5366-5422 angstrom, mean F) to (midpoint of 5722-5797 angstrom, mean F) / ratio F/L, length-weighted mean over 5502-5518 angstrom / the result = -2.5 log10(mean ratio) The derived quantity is 0.08 mag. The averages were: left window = 21.7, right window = 23.1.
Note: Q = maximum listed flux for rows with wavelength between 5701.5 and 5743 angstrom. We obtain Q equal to 24.88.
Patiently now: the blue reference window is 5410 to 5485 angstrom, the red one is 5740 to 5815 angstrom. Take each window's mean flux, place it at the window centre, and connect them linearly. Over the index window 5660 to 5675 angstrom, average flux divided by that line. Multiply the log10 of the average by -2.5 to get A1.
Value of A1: -0.12 mag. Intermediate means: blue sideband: 20.4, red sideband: 23.1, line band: 24.8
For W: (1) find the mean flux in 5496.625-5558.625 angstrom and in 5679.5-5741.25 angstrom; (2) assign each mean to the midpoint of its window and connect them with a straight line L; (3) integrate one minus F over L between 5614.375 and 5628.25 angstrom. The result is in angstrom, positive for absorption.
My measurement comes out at -1.6 angstrom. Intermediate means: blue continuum 21.6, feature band 25.1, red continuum 23.6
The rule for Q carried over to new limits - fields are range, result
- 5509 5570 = 24.92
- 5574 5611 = 25.01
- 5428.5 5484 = 23.87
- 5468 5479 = 19.25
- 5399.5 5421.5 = 22.23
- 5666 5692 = 25.11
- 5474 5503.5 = 22.01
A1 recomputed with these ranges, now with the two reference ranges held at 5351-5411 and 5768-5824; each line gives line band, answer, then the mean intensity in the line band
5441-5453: 0.08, 20.7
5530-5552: 0.03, 21.9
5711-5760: 0.01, 22.9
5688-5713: -0.05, 24.1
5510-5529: 0.06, 21.3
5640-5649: 0.01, 22.6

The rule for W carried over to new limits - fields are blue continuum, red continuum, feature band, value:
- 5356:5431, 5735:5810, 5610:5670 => -3.0 angstrom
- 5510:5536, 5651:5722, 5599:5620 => -1.3 angstrom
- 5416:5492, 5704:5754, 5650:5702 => -3.9 angstrom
